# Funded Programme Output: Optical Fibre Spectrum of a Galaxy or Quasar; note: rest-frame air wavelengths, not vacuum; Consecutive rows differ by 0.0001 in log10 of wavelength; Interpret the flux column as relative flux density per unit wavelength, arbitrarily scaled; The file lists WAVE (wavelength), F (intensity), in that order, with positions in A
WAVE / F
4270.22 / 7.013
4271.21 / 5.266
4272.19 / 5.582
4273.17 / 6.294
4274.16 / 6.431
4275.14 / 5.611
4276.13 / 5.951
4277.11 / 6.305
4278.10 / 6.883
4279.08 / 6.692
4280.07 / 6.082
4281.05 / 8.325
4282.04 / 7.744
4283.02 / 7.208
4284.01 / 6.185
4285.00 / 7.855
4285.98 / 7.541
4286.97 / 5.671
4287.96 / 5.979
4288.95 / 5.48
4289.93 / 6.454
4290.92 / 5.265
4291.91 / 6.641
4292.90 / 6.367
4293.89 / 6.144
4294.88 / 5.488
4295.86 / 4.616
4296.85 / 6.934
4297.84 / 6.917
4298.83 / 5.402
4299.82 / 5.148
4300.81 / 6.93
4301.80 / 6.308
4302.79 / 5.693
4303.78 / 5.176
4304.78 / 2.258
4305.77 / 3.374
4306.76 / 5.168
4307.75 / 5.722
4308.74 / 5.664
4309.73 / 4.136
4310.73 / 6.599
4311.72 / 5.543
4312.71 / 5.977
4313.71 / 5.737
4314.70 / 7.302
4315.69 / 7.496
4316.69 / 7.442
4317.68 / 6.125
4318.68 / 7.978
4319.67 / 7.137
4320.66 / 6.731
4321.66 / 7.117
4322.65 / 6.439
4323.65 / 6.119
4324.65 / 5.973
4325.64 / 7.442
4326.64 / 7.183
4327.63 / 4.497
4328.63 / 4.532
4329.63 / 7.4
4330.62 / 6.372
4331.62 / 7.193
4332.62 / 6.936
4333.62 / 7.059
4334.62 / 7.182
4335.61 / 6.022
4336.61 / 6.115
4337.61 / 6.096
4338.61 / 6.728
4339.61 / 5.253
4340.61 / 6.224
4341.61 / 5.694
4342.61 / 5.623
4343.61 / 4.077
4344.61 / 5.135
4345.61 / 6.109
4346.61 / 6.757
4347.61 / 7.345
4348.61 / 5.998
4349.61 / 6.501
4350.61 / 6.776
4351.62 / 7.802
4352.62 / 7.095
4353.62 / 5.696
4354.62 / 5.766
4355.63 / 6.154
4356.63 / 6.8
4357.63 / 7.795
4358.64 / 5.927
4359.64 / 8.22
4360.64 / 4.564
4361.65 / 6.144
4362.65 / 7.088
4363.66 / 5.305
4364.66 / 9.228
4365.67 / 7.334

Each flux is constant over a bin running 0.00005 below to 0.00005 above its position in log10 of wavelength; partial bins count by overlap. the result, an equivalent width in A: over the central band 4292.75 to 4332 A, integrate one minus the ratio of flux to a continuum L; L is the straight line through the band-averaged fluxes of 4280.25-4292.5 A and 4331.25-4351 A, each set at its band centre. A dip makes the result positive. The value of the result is 2.6 A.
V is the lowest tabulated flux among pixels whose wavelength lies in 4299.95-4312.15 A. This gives 2.258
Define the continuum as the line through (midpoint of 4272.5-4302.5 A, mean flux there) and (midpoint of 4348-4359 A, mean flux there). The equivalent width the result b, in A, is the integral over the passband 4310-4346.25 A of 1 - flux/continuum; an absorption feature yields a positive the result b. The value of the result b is 0.9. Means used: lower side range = 6.35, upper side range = 6.59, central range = 6.34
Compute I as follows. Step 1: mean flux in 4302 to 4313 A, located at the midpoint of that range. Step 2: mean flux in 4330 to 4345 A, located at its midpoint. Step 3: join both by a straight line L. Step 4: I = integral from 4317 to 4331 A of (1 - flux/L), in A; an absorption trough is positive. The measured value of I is -2.2 A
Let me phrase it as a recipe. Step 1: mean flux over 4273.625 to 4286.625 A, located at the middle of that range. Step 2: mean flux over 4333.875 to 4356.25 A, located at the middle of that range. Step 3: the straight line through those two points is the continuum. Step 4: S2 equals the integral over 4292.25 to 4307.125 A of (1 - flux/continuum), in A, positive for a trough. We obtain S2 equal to 2.6 A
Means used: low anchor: 6.82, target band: 5.48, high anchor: 6.2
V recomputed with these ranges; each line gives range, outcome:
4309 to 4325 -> 4.136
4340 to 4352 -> 4.077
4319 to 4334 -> 4.497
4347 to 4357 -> 5.696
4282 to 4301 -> 4.616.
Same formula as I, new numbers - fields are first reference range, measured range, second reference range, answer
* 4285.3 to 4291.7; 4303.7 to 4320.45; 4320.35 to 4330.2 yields 1.1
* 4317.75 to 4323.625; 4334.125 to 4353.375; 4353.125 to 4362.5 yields 1.0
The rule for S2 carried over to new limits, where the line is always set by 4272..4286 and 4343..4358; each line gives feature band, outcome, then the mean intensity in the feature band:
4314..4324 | -0.7 A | 6.98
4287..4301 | 1.5 A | 5.95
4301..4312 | 2.5 A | 5.1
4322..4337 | 0.1 A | 6.44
